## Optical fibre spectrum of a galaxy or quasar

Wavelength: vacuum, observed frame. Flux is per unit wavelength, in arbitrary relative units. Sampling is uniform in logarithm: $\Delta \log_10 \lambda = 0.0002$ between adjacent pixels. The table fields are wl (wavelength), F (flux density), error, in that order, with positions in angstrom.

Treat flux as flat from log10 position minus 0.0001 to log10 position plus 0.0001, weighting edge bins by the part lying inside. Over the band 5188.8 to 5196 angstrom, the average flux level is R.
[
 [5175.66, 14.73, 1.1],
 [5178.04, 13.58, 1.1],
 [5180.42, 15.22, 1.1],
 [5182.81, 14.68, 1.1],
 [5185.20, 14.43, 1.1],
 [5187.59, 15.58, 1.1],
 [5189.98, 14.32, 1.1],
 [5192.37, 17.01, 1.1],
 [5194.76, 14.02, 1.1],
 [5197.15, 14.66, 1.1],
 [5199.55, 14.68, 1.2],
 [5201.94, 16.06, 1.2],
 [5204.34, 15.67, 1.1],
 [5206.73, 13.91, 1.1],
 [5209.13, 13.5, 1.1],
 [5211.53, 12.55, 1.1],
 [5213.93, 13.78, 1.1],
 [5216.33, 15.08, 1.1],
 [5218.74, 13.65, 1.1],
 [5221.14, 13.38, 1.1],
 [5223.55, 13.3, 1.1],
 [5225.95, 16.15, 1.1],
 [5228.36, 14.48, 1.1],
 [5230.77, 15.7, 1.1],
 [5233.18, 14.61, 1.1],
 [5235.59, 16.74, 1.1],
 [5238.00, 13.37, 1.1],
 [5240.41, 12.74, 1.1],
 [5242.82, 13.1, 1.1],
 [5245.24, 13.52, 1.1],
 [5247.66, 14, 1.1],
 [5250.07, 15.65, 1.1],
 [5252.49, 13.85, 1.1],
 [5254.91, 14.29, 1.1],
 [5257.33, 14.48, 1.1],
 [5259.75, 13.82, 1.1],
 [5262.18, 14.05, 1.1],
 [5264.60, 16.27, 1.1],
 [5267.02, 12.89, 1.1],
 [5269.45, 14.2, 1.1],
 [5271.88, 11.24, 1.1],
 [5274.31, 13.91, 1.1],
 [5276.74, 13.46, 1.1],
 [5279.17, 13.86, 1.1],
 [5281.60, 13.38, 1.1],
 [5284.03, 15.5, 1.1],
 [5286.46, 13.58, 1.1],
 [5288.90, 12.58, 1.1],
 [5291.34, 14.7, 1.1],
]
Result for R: 15.1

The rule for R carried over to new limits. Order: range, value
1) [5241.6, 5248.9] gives 13.6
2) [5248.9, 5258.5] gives 14.6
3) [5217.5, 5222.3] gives 13.5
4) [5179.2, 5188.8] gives 15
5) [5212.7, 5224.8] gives 13.8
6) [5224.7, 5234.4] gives 15.2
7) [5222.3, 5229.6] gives 14.6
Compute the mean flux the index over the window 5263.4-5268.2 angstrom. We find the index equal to 14.6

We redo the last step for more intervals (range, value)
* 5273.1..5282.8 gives 13.7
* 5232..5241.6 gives 14.4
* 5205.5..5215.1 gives 13.5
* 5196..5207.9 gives 15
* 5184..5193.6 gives 15.3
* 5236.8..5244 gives 13.1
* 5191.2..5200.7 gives 15.1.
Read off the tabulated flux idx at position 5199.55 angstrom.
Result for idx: 14.68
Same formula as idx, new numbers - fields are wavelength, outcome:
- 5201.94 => 16.06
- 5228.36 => 14.48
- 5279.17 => 13.86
